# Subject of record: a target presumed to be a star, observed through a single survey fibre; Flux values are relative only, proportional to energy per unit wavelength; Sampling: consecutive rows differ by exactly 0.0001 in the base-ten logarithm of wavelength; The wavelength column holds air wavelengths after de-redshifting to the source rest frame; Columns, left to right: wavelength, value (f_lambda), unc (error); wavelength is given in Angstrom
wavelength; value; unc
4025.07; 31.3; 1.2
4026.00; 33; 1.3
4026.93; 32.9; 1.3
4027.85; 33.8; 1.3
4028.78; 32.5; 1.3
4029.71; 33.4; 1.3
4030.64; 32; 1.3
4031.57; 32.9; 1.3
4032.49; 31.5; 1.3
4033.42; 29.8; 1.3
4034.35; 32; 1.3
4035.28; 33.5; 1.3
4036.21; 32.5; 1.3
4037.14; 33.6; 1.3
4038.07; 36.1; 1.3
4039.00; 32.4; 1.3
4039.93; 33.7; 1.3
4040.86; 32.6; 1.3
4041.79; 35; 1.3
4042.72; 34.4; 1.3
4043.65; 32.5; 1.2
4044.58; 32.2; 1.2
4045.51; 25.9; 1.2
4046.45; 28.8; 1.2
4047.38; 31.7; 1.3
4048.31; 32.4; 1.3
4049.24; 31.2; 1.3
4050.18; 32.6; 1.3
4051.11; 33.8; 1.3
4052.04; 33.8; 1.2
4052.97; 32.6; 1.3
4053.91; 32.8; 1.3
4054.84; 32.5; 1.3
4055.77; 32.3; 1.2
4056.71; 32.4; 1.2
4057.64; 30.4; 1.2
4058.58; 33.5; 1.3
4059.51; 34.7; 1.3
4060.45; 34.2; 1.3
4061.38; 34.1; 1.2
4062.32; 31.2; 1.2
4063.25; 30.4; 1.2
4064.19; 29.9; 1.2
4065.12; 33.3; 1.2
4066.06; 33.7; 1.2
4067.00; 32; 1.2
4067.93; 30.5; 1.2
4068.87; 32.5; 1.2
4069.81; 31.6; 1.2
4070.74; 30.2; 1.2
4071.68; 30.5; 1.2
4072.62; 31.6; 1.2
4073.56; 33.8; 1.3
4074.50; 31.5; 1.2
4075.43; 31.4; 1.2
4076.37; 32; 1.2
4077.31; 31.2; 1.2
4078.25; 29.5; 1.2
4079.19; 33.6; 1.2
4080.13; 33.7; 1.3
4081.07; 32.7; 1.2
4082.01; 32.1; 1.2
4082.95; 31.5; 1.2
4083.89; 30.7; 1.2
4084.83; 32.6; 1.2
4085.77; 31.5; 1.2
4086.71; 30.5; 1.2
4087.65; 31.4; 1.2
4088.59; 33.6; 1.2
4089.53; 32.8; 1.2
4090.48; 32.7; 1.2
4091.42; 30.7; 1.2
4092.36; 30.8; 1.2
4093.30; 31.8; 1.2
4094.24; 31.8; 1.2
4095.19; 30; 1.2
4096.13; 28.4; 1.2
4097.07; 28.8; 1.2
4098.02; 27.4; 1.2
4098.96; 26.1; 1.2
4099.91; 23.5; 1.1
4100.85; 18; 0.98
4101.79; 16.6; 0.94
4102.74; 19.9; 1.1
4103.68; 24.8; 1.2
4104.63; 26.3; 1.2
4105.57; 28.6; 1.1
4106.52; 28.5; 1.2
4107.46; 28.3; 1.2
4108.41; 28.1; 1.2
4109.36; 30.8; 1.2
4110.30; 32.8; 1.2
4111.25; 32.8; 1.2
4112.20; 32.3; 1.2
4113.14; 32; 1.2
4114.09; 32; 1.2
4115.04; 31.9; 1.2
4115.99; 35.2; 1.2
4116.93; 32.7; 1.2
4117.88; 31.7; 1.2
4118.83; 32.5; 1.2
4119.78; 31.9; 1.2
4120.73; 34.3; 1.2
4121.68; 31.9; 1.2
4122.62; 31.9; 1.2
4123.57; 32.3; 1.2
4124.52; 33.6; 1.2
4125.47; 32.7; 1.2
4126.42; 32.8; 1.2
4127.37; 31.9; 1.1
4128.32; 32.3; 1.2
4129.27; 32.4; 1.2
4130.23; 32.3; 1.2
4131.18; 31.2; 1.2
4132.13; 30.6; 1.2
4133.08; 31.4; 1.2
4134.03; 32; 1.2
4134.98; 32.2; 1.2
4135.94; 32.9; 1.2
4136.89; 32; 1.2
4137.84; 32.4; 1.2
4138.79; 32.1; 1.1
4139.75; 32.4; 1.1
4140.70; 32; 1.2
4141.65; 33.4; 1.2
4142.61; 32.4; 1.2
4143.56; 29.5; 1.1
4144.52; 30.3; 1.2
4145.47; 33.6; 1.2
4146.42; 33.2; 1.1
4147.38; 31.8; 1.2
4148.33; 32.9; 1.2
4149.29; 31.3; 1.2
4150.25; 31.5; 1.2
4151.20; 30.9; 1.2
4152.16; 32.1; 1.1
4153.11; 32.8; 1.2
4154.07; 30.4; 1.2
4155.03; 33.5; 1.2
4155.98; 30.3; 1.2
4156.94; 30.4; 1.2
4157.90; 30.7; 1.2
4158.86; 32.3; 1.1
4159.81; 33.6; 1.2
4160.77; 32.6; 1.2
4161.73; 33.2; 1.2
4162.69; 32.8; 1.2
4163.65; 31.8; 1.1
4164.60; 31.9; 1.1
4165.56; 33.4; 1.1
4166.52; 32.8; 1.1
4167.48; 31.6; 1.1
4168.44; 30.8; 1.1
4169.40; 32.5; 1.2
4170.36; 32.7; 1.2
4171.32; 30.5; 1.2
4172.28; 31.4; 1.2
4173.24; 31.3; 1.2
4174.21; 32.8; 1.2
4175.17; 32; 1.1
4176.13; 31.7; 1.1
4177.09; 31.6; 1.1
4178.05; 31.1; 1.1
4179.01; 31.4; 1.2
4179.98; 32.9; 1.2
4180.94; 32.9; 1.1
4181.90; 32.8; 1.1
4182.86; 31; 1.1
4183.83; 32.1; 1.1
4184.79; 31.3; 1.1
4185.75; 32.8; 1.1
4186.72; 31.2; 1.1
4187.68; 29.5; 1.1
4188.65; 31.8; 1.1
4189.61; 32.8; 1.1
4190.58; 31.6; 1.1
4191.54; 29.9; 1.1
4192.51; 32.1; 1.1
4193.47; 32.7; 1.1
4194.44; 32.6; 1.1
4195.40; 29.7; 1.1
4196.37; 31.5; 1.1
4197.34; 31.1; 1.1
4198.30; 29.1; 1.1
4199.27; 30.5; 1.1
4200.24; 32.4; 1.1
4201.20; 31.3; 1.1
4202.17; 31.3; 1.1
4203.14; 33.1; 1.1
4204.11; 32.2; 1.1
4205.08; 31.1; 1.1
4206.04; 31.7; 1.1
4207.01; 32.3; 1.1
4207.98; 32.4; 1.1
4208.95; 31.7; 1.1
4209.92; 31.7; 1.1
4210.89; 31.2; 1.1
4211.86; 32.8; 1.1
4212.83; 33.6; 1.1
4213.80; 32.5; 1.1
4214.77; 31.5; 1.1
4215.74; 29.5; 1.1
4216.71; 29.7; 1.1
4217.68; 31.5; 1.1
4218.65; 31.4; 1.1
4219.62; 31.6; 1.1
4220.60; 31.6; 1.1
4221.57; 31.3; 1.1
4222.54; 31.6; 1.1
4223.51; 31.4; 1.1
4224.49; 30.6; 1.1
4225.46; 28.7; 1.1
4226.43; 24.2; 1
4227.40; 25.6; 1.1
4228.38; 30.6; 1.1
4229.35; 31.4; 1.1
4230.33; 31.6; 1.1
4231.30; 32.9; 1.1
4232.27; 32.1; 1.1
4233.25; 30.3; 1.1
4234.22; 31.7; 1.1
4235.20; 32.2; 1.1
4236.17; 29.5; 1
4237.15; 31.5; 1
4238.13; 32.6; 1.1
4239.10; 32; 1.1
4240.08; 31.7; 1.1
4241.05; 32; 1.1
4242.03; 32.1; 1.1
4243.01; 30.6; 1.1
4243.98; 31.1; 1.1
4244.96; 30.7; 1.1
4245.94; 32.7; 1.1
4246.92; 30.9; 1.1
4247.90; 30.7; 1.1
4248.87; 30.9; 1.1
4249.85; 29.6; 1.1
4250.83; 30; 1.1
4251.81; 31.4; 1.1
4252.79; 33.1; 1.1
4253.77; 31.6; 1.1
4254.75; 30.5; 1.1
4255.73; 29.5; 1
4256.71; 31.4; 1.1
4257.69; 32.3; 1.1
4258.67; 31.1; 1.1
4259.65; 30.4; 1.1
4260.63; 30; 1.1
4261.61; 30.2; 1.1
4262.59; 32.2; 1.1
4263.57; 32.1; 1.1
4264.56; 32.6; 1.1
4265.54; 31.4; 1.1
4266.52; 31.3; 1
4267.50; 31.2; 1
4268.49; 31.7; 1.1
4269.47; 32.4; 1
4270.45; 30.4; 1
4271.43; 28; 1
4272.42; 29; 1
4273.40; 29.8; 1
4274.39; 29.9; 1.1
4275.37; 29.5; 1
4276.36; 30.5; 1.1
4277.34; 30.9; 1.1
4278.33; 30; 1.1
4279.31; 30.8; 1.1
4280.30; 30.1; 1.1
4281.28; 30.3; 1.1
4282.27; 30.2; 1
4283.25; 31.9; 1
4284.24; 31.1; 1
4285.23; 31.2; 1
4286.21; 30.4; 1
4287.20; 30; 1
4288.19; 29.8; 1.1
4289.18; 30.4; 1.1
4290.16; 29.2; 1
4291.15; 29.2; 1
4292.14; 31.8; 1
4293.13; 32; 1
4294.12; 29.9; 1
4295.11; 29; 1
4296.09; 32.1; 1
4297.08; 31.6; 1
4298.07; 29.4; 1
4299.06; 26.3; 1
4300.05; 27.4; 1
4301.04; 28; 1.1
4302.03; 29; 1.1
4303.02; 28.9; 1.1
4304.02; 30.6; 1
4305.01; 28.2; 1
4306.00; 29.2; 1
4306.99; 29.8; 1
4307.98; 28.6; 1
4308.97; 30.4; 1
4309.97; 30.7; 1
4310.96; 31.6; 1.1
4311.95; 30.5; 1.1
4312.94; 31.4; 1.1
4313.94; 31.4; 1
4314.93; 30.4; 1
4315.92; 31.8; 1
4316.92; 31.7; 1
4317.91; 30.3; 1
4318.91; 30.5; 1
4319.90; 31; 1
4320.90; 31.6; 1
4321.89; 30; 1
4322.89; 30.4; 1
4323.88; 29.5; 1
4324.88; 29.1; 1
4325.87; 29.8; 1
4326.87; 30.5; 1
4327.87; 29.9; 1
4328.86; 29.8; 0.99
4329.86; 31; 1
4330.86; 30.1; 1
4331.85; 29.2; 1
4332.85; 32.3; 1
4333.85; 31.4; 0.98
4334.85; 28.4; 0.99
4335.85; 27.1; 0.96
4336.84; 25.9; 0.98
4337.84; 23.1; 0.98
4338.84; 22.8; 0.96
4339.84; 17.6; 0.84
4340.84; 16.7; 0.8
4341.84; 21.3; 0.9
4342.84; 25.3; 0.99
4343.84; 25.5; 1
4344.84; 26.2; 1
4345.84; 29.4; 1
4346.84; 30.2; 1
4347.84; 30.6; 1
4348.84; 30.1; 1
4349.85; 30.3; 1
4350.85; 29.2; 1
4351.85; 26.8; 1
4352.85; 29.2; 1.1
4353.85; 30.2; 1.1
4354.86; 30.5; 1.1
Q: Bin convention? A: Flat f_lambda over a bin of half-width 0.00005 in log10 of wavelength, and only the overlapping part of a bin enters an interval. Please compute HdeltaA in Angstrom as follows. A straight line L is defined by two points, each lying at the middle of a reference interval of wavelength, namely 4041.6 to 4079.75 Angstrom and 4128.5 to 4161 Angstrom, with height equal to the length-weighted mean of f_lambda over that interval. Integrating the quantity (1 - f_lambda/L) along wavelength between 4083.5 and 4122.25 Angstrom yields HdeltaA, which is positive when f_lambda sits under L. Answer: 2.7 Angstrom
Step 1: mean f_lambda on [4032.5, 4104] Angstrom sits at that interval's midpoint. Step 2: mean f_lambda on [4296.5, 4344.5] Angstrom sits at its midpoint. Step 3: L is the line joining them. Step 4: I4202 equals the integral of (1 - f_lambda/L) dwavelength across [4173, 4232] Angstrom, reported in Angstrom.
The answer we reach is -3.0 Angstrom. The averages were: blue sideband 31.1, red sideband 28.7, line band 31.3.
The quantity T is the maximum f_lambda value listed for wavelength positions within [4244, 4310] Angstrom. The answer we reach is 33.1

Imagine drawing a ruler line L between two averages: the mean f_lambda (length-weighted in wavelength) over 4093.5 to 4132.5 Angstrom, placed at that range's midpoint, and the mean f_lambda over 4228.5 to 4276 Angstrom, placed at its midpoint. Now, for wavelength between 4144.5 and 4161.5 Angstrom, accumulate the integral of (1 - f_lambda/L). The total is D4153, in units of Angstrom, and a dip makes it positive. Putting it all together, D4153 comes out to -1.0 Angstrom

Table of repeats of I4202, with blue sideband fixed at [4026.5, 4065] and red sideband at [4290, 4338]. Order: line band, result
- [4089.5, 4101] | 1.1 Angstrom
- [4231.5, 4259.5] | -0.7 Angstrom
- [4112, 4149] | -0.7 Angstrom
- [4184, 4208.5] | -0.4 Angstrom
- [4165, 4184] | -0.5 Angstrom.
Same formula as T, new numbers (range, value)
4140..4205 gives 33.6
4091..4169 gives 35.2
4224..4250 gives 32.9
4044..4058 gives 33.8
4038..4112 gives 36.1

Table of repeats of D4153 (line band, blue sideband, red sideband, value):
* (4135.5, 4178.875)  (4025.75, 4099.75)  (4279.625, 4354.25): -1.53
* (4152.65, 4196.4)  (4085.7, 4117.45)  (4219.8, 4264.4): -2.54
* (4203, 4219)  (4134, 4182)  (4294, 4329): -0.21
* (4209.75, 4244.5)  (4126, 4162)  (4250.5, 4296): 0.13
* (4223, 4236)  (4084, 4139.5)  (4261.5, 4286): 0.19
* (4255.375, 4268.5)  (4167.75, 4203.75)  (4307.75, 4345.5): -0.57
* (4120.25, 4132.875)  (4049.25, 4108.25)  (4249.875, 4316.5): -0.73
